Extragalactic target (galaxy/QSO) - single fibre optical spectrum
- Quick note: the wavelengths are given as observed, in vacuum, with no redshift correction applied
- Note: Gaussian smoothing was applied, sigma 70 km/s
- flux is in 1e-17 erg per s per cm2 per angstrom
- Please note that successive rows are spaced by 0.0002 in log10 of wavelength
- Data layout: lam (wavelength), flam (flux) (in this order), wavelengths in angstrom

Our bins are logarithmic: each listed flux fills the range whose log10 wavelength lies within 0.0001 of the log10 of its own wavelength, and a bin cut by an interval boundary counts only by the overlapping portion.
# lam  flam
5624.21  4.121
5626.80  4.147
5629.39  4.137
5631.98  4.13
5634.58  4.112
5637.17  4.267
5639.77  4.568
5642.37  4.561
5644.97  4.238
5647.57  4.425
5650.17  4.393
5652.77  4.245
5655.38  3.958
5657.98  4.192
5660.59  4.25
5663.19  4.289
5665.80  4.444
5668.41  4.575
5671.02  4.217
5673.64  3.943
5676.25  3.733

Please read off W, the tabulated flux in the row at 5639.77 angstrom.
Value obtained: 4.568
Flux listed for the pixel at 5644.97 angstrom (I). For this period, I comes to 4.238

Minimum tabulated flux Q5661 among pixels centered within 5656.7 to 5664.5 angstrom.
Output 4.192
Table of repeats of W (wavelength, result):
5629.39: 4.137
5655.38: 3.958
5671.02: 4.217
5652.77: 4.245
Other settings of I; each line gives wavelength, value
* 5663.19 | 4.289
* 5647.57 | 4.425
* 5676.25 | 3.733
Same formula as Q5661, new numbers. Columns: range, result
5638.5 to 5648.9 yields 4.238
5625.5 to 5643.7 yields 4.112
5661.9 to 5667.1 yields 4.289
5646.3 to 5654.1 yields 4.245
